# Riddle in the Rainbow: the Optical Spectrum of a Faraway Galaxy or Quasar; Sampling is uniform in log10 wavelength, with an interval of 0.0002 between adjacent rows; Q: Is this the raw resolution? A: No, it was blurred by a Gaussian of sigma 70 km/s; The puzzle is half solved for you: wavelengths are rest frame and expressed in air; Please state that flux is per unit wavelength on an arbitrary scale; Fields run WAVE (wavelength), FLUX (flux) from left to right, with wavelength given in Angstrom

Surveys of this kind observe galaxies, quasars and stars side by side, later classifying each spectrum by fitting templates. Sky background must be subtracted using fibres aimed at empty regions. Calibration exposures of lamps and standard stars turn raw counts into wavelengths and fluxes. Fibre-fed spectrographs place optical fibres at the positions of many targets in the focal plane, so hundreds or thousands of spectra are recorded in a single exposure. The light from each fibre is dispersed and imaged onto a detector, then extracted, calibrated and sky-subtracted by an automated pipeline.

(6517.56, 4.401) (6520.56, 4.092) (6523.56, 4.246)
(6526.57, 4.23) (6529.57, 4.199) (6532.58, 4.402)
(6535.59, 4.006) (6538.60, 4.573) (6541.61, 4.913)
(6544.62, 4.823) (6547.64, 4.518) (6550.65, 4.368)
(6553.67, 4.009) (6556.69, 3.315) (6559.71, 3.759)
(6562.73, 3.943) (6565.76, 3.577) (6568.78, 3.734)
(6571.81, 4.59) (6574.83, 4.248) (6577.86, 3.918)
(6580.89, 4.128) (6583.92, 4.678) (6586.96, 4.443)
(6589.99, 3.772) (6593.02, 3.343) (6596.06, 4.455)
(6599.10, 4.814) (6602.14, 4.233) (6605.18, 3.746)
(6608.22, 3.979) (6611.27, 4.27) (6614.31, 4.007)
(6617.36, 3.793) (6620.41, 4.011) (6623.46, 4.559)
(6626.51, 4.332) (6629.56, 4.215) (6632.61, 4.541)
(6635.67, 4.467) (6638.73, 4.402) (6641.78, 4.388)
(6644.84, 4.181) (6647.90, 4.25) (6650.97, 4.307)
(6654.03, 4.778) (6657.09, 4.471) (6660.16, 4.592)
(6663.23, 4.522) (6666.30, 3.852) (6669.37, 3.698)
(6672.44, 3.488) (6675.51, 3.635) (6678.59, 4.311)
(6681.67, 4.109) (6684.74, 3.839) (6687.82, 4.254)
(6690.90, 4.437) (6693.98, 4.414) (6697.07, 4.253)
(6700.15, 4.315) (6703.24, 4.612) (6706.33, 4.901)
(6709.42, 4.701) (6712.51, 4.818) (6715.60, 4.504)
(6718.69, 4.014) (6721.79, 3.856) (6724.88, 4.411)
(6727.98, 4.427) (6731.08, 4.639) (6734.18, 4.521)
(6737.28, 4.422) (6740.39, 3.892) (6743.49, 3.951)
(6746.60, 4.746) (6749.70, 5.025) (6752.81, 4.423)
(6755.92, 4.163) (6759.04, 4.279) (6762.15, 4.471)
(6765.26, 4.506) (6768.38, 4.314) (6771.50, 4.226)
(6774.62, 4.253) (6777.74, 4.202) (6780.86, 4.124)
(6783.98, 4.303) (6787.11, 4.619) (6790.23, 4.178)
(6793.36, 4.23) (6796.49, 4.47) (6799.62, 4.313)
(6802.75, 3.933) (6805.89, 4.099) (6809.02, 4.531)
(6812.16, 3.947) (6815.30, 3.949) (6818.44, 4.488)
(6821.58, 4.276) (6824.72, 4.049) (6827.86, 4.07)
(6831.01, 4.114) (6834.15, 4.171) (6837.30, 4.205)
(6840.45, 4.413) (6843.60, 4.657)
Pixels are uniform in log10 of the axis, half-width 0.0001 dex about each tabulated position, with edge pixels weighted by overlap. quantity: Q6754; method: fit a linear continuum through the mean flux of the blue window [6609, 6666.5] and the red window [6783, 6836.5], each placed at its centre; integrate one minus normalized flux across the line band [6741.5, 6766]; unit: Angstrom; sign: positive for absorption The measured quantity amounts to -1.1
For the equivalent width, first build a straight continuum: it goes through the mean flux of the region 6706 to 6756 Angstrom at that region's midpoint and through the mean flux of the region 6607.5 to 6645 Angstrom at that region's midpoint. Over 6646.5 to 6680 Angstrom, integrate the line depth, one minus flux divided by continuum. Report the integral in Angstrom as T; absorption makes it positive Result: 1.1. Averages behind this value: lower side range 4.25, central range 4.17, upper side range 4.43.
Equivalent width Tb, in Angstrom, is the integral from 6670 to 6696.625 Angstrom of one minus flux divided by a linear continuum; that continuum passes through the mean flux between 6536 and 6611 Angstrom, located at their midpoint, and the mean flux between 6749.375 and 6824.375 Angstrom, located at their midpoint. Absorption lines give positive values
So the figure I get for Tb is 1.07 Angstrom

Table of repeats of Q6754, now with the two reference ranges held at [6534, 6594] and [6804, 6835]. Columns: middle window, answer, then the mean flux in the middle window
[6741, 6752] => -0.9 Angstrom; 4.51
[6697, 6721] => -2.0 Angstrom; 4.51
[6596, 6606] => -0.4 Angstrom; 4.33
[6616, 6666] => -2.5 Angstrom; 4.35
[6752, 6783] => -1.0 Angstrom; 4.29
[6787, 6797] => -0.4 Angstrom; 4.33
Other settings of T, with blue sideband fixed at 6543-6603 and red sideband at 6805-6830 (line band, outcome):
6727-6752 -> -1.74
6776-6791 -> -0.43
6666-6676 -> 1.21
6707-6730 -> -1.41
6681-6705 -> -0.79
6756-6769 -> -0.64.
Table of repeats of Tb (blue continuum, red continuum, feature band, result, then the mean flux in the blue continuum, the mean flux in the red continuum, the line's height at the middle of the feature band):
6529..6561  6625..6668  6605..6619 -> 1.2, 4.27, 4.38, 4.34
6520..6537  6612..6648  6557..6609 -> 2.1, 4.2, 4.26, 4.24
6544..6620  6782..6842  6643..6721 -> -2.6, 4.09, 4.23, 4.15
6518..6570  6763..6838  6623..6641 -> -0.9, 4.17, 4.23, 4.19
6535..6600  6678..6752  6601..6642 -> 0.5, 4.17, 4.39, 4.25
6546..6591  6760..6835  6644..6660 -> -1.1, 4.07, 4.24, 4.13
